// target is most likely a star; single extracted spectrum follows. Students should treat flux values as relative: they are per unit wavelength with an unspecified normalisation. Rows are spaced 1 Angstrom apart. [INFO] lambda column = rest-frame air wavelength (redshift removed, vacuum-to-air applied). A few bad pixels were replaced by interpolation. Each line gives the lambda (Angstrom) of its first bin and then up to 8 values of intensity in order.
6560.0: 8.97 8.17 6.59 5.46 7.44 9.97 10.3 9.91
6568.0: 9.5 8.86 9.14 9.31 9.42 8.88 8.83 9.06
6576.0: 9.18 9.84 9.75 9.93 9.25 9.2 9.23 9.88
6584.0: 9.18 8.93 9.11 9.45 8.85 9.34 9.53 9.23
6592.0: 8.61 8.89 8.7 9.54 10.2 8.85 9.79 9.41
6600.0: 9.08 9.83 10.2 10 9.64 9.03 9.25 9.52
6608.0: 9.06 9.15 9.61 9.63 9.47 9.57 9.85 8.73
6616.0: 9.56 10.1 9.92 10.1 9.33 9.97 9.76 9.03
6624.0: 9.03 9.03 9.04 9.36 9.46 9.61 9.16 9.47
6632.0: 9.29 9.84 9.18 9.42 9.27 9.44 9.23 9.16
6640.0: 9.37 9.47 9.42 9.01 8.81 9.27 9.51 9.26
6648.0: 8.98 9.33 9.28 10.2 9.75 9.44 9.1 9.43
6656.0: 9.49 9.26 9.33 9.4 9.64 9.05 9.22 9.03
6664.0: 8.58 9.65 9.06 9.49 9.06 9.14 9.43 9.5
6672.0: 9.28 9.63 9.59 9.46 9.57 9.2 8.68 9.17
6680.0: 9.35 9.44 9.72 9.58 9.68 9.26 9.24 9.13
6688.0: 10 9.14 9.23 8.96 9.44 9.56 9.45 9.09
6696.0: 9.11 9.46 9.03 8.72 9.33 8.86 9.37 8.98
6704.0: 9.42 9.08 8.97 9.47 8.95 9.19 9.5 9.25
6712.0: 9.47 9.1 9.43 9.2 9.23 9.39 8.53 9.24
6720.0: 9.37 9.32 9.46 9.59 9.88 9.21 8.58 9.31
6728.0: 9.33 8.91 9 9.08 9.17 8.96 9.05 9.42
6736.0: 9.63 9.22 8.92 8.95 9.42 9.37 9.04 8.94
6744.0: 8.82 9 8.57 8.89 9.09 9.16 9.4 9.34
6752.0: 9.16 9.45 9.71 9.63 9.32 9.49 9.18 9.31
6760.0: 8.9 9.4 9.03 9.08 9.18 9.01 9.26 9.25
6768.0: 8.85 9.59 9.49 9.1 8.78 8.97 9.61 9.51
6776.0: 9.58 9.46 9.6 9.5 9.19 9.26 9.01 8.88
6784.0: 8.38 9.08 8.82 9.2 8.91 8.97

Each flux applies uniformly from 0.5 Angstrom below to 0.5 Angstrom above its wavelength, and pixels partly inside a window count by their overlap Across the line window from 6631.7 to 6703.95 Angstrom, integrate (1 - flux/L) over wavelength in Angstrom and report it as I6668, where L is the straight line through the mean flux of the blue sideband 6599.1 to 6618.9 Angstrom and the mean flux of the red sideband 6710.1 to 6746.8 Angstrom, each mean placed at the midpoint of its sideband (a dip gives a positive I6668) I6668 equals 0.39 Angstrom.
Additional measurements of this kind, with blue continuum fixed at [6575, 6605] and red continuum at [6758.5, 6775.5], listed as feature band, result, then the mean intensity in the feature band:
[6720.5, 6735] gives 0.0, 9.21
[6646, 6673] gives -0.1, 9.33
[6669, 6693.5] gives -0.2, 9.38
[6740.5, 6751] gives 0.2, 9.04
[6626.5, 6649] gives 0.0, 9.32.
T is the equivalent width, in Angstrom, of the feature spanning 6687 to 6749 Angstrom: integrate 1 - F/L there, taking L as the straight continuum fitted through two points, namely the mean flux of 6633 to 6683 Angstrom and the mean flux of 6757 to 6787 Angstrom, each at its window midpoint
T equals 0.4 Angstrom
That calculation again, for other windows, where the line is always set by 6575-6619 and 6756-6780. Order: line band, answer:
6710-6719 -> 0.1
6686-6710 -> 0.3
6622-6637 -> 0.1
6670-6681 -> 0.0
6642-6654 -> 0.0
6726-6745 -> 0.4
